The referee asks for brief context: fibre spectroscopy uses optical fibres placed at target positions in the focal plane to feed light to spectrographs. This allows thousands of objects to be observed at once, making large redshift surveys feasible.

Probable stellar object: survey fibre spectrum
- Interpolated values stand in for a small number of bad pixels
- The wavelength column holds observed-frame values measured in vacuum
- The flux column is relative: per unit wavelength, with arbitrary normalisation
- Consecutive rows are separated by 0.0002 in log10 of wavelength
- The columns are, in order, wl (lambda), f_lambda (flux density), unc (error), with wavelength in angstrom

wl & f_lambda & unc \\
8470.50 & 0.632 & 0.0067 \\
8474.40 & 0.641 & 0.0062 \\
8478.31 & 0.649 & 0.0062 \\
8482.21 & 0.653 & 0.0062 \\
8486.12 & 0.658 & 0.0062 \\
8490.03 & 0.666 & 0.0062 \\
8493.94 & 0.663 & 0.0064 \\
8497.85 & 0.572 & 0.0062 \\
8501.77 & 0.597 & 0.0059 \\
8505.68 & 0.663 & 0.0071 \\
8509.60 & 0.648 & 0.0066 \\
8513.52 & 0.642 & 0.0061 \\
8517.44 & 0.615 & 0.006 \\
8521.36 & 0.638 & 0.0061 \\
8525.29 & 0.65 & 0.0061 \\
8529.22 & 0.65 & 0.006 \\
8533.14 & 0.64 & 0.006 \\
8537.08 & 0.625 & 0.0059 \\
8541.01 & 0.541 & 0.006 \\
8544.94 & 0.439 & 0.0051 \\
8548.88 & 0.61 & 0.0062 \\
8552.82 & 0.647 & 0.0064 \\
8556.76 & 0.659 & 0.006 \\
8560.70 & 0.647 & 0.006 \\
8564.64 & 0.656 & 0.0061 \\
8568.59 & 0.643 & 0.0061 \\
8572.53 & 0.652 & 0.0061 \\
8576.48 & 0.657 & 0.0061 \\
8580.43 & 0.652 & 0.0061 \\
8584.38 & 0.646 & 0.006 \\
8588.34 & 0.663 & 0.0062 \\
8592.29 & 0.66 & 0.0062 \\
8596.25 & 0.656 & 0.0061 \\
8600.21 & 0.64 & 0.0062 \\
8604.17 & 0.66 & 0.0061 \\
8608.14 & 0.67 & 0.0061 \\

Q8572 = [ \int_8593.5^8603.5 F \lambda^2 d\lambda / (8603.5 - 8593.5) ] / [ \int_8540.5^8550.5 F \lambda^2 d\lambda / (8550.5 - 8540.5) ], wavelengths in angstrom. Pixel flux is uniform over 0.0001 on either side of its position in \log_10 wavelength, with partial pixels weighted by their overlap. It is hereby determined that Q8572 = 1.3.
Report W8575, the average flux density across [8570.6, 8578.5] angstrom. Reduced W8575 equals 0.654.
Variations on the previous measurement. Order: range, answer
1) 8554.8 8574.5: 0.652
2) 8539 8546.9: 0.491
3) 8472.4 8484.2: 0.648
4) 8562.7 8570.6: 0.65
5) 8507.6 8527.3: 0.638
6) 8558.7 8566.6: 0.652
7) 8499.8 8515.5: 0.637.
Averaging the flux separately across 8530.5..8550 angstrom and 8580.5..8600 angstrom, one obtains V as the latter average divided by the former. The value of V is 1.14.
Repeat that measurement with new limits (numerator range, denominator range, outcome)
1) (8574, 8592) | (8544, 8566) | 1.06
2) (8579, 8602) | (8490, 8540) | 1.03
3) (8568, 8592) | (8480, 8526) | 1.02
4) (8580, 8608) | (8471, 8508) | 1.02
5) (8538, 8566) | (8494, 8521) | 0.96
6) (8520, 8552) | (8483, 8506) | 0.94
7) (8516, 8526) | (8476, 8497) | 0.97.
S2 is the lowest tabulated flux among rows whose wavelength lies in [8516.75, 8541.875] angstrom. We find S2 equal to 0.541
